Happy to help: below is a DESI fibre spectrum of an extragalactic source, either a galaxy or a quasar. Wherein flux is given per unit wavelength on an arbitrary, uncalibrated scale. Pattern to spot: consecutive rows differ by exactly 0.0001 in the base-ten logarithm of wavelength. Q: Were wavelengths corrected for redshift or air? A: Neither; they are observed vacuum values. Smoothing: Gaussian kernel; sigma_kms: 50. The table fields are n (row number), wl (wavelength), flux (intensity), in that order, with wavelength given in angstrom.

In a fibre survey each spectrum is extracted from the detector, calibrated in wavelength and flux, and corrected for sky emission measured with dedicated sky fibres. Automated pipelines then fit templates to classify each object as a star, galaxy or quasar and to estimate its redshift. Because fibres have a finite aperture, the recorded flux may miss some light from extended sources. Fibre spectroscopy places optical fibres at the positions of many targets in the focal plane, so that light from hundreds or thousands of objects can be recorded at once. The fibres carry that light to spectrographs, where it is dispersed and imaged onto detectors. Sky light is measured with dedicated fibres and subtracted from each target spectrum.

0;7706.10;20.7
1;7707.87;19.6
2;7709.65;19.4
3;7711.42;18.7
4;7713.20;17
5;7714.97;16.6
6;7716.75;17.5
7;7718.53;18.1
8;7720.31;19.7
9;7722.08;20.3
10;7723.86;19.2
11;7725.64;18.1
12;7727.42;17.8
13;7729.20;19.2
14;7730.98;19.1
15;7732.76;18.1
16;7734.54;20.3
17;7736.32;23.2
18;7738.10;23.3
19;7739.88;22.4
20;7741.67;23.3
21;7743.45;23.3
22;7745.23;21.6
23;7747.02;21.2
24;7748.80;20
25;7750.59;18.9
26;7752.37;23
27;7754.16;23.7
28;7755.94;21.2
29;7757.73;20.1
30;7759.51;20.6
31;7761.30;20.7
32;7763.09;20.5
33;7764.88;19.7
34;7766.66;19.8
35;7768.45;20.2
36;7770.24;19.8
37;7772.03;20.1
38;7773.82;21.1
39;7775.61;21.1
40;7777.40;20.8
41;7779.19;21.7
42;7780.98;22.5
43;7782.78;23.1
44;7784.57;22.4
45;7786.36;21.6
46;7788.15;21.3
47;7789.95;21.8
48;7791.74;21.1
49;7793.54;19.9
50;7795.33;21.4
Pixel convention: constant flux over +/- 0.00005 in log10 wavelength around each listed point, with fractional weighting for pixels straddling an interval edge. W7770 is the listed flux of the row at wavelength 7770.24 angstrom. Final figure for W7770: 19.8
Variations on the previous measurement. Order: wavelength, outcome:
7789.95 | 21.8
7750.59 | 18.9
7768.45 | 20.2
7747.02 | 21.2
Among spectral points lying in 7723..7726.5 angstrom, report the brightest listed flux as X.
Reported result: 19.2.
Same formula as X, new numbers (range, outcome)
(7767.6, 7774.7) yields 21.1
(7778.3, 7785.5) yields 23.1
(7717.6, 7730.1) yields 20.3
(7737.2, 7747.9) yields 23.3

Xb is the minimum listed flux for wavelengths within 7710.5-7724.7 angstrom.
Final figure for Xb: 16.6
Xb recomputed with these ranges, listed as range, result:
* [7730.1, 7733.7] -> 18.1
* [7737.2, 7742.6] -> 22.4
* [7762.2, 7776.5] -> 19.7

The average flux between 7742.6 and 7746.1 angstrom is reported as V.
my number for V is 22.5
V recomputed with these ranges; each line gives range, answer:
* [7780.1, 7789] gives 22.2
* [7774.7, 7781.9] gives 21.5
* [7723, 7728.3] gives 18.4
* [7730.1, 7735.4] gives 19.2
